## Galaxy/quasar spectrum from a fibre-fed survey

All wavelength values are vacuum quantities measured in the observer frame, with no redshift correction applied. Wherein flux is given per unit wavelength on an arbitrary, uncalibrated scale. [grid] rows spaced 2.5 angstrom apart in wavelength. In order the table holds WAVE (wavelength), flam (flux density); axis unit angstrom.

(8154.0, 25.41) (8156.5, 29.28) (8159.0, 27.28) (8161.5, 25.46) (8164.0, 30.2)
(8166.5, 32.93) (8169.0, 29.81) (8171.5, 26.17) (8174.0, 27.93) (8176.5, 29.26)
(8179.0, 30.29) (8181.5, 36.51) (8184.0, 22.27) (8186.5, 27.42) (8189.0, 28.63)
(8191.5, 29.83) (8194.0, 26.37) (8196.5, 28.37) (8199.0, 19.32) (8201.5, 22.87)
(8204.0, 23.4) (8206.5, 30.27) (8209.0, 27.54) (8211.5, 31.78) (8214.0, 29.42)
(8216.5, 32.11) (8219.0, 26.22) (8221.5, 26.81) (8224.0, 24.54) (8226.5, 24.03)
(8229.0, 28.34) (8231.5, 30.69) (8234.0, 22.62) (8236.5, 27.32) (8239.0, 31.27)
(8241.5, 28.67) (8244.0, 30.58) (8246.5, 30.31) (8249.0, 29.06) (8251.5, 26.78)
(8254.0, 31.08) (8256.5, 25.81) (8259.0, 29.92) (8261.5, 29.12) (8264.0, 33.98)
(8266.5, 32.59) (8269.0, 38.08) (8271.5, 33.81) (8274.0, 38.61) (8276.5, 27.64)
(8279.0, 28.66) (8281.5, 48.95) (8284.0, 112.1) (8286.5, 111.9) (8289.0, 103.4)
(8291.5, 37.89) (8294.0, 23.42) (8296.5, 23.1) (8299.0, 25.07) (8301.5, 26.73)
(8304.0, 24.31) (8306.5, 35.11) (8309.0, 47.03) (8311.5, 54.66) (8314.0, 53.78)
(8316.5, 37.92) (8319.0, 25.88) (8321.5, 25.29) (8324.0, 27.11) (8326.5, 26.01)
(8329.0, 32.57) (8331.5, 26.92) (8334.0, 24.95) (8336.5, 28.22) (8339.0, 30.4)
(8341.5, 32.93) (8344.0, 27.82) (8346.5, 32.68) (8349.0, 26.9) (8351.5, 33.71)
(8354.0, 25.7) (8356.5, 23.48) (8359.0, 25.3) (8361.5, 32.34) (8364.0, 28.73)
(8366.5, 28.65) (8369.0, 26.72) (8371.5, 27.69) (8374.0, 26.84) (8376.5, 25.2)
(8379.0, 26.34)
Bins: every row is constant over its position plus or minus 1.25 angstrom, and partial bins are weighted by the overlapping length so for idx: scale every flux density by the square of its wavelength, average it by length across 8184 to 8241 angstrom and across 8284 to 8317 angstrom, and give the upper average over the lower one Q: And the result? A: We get 1.85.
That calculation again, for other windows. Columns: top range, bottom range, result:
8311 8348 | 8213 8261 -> 1.16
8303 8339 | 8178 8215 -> 1.25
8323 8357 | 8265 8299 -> 0.58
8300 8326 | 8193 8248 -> 1.32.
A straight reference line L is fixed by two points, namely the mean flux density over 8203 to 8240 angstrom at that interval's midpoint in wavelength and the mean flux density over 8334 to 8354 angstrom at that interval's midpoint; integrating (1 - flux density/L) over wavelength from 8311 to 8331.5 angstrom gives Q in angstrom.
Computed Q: -3.4 angstrom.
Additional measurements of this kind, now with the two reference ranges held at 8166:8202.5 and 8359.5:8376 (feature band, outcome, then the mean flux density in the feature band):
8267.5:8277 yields -2.4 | 35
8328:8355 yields -1.2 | 29.3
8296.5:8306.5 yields 0.6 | 26.3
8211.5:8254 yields -0.5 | 28.2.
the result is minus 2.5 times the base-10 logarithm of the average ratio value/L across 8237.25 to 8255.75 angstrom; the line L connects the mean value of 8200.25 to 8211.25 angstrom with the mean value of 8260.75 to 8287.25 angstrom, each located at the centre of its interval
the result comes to 0.31 mag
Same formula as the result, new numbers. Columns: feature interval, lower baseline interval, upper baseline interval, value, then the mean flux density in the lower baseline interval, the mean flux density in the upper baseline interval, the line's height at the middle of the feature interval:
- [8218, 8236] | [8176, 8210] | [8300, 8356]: 0.088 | 27.3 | 32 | 28.5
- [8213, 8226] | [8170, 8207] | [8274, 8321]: 0.183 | 27.2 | 46.5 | 32.7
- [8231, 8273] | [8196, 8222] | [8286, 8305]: 0.188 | 27.1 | 44.7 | 35.8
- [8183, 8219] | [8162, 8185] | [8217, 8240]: 0.042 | 29.4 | 27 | 28.2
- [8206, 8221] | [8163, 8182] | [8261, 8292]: 0.310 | 30.1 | 53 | 39.1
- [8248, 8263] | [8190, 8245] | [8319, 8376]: -0.043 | 27.4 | 28.1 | 27.6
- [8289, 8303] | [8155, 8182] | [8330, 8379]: -0.190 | 29.3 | 28.1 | 28.5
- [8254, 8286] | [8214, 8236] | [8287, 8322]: -0.171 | 27.1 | 40.7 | 34.8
